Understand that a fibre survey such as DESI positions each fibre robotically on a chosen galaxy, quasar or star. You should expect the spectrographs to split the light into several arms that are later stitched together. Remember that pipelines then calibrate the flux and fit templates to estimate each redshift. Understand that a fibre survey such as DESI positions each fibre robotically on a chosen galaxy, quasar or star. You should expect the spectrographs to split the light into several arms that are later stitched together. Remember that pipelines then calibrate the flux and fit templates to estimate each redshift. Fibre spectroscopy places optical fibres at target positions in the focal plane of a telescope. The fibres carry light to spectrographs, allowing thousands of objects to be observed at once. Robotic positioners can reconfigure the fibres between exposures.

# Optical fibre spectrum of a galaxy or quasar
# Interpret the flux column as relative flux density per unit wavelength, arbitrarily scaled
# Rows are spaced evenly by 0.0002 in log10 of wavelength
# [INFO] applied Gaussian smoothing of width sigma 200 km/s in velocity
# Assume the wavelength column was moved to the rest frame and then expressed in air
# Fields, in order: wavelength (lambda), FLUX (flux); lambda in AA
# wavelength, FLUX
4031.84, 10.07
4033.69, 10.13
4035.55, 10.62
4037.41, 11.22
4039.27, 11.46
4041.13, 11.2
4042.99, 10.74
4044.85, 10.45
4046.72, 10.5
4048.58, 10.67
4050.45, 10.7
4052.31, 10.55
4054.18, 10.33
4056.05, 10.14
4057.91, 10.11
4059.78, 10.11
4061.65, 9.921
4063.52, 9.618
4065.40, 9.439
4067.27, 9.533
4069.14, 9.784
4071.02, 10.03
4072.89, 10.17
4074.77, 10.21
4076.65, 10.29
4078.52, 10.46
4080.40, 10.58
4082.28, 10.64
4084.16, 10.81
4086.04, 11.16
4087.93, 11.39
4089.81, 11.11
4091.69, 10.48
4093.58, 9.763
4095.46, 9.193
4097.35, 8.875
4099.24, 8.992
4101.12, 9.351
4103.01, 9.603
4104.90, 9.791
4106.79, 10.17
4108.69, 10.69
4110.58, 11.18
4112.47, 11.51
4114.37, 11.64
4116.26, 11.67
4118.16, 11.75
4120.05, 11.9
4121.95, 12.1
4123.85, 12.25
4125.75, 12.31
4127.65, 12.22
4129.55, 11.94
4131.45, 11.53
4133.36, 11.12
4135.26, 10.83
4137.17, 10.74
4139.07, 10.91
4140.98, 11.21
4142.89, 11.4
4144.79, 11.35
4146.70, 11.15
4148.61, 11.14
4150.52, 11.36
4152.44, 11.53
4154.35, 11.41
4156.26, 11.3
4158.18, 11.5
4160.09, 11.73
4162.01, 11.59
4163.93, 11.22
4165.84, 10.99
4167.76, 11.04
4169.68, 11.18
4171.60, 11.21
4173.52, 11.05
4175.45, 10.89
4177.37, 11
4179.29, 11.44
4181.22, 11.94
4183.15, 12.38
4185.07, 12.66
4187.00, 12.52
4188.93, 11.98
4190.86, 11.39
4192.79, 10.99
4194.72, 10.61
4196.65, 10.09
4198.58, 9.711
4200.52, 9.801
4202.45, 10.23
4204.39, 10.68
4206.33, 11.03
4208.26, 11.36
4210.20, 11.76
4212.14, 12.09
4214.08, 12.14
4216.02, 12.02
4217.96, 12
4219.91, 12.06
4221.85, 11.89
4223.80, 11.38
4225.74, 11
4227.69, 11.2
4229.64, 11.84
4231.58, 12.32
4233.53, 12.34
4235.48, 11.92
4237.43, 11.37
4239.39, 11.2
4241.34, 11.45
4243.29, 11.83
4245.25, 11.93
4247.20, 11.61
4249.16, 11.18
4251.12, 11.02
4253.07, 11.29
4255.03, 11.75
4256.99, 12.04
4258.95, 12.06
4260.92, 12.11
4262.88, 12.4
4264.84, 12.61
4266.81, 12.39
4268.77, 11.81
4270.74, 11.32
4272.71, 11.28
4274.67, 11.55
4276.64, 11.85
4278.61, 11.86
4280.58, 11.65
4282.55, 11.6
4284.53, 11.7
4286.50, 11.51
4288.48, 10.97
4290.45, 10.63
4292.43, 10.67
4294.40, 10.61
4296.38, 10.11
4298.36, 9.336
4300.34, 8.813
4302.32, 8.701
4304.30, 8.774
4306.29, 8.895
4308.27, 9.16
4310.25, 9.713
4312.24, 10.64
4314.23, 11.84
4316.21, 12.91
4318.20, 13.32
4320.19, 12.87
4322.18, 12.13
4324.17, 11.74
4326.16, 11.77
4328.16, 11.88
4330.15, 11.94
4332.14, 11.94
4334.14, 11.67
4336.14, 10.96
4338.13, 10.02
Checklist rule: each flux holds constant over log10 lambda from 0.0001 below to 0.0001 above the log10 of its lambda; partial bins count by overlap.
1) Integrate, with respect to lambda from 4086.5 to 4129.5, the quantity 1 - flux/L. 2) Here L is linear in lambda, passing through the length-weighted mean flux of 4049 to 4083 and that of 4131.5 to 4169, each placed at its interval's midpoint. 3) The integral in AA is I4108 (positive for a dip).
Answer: -0.6 AA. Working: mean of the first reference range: 10.1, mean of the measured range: 10.8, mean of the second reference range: 11.2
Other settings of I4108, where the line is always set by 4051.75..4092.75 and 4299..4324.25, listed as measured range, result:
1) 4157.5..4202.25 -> -3.3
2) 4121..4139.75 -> -2.2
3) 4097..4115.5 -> 0.2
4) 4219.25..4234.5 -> -1.7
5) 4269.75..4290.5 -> -1.7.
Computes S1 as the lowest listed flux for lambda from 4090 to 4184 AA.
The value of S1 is 8.875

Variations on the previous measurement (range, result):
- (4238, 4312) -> 8.701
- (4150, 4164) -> 11.22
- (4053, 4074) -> 9.439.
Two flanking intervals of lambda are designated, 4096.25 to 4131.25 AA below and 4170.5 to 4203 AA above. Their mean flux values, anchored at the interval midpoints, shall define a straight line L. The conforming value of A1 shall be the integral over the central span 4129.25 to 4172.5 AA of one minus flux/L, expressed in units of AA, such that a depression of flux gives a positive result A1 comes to -0.68 AA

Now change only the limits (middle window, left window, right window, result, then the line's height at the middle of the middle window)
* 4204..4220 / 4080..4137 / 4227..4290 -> -0.3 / 11.5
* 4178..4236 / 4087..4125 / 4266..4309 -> -4.3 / 10.7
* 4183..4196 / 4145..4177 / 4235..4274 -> -0.4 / 11.4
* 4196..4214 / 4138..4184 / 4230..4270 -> 1.2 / 11.6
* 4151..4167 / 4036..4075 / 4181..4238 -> -0.4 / 11.1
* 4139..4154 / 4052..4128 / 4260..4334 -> -0.8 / 10.7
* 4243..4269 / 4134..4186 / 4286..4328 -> -2.2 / 10.9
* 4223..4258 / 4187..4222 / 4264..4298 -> -0.9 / 11.3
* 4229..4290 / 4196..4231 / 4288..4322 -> -4.7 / 10.9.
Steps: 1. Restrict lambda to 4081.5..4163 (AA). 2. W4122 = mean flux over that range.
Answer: 11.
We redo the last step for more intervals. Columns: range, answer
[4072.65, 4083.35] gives 10.4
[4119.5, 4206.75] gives 11.3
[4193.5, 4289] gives 11.5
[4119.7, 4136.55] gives 11.8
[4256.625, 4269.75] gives 12.2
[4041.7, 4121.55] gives 10.4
